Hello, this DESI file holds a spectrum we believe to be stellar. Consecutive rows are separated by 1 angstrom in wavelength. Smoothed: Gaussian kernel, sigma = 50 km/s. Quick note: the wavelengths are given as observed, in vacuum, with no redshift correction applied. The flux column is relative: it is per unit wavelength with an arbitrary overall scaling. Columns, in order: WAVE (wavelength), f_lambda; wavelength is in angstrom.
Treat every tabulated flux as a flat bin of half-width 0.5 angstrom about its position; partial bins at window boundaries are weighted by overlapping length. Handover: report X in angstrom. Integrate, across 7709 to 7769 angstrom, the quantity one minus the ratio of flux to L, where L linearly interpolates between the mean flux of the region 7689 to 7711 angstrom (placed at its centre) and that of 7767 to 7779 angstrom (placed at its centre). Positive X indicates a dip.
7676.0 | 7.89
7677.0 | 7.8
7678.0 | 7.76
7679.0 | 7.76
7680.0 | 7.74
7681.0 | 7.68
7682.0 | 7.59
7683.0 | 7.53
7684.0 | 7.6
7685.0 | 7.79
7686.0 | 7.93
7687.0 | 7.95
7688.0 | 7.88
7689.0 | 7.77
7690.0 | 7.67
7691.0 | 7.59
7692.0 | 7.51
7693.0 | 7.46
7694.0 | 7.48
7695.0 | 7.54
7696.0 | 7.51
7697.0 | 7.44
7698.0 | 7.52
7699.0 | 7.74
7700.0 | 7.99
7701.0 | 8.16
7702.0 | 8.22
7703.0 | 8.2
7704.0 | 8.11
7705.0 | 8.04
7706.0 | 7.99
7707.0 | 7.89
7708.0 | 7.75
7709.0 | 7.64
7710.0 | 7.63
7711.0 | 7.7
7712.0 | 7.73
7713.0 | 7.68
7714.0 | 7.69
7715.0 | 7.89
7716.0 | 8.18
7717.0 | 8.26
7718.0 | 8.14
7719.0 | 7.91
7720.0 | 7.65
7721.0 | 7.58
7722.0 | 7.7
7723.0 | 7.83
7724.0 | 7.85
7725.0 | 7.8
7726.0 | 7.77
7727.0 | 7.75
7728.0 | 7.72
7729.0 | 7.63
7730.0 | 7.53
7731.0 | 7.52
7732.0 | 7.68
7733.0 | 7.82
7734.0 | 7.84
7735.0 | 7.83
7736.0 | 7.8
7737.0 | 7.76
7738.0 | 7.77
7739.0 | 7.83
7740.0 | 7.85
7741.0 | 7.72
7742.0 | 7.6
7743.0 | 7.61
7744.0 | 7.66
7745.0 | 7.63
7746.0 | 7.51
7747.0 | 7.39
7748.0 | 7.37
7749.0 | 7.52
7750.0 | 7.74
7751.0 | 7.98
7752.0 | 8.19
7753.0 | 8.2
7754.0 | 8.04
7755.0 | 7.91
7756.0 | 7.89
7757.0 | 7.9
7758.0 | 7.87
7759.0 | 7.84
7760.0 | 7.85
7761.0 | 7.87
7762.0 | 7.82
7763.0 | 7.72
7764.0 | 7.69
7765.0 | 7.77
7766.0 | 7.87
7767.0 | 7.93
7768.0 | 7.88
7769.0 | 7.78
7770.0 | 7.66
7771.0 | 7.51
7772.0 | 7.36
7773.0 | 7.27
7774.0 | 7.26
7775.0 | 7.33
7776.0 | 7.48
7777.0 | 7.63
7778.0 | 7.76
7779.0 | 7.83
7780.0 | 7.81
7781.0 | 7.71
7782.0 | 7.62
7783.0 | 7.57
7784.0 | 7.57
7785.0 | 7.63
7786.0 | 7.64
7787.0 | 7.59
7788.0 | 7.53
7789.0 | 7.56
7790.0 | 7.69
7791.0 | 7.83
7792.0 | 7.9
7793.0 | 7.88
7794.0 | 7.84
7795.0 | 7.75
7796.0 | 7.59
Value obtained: -1.0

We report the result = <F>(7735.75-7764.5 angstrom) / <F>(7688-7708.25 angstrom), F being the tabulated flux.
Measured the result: 1.0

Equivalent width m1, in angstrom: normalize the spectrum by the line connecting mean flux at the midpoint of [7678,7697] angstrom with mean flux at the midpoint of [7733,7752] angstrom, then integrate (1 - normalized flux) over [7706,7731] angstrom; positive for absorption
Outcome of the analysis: -0.3 angstrom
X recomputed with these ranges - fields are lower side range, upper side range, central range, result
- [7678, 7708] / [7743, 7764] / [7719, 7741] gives 0.1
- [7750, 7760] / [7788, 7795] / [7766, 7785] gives 0.6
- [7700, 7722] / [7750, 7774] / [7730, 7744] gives 0.2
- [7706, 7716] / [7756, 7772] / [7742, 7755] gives 0.1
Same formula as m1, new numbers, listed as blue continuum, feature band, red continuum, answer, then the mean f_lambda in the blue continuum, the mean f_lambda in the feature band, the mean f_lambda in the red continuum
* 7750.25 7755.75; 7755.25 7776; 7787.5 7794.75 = 0.6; 8.04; 7.7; 7.75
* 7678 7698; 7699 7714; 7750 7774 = -0.4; 7.65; 7.9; 7.8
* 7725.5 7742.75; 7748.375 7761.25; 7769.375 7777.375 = -0.6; 7.73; 7.9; 7.44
